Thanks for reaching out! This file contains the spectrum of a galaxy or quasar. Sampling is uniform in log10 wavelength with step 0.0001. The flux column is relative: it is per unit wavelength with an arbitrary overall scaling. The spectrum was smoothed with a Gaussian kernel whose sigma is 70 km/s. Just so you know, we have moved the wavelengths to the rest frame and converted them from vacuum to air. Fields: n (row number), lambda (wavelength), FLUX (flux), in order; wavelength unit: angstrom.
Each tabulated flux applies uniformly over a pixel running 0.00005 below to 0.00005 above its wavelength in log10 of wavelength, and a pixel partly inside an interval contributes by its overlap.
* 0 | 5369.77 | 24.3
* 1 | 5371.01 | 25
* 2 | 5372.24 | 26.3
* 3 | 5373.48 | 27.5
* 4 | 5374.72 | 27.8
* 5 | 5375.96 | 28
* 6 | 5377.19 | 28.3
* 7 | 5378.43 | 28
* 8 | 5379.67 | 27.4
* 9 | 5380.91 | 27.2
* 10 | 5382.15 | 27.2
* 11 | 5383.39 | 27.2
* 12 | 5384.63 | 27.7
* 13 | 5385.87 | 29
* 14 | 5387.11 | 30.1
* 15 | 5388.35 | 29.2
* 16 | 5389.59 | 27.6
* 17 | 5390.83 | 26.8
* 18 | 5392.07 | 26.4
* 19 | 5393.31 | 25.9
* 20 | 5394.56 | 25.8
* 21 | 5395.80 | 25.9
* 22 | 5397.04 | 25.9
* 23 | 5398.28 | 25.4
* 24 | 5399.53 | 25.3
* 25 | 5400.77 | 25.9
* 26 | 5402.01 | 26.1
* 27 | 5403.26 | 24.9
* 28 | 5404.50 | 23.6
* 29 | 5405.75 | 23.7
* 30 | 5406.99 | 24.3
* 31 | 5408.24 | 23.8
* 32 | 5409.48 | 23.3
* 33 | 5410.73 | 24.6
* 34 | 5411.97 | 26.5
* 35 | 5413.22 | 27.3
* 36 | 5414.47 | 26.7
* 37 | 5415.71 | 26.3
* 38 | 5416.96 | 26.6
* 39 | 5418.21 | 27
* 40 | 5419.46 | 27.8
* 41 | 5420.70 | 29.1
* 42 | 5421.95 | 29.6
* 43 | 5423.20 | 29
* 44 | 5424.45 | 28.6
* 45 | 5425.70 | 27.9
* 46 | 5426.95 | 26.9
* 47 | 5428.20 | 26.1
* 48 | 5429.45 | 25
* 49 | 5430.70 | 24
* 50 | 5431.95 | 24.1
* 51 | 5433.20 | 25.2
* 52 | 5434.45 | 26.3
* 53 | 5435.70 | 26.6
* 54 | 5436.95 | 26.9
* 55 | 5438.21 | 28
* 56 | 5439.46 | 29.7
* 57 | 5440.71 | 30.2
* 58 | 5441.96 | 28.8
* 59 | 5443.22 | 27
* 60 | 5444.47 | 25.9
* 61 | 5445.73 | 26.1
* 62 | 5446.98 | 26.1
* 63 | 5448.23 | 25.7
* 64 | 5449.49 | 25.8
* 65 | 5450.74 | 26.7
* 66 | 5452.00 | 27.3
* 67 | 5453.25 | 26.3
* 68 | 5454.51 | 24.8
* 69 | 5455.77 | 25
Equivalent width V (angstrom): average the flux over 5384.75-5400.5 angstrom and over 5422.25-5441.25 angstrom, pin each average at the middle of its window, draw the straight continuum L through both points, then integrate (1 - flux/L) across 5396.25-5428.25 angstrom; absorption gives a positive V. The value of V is 0.9 angstrom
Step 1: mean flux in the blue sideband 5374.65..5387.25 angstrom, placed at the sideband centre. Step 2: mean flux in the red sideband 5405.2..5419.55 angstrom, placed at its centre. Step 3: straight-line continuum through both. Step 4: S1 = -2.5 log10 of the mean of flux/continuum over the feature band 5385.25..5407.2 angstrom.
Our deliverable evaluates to 0.02 mag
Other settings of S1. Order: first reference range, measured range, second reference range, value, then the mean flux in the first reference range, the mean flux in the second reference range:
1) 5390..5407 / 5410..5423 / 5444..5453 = -0.06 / 25.5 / 26.2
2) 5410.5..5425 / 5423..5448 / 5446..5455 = 0.00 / 27.5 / 26.1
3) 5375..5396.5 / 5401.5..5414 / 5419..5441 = 0.11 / 27.5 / 27.2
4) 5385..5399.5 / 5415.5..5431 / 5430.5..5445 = -0.01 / 27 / 27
